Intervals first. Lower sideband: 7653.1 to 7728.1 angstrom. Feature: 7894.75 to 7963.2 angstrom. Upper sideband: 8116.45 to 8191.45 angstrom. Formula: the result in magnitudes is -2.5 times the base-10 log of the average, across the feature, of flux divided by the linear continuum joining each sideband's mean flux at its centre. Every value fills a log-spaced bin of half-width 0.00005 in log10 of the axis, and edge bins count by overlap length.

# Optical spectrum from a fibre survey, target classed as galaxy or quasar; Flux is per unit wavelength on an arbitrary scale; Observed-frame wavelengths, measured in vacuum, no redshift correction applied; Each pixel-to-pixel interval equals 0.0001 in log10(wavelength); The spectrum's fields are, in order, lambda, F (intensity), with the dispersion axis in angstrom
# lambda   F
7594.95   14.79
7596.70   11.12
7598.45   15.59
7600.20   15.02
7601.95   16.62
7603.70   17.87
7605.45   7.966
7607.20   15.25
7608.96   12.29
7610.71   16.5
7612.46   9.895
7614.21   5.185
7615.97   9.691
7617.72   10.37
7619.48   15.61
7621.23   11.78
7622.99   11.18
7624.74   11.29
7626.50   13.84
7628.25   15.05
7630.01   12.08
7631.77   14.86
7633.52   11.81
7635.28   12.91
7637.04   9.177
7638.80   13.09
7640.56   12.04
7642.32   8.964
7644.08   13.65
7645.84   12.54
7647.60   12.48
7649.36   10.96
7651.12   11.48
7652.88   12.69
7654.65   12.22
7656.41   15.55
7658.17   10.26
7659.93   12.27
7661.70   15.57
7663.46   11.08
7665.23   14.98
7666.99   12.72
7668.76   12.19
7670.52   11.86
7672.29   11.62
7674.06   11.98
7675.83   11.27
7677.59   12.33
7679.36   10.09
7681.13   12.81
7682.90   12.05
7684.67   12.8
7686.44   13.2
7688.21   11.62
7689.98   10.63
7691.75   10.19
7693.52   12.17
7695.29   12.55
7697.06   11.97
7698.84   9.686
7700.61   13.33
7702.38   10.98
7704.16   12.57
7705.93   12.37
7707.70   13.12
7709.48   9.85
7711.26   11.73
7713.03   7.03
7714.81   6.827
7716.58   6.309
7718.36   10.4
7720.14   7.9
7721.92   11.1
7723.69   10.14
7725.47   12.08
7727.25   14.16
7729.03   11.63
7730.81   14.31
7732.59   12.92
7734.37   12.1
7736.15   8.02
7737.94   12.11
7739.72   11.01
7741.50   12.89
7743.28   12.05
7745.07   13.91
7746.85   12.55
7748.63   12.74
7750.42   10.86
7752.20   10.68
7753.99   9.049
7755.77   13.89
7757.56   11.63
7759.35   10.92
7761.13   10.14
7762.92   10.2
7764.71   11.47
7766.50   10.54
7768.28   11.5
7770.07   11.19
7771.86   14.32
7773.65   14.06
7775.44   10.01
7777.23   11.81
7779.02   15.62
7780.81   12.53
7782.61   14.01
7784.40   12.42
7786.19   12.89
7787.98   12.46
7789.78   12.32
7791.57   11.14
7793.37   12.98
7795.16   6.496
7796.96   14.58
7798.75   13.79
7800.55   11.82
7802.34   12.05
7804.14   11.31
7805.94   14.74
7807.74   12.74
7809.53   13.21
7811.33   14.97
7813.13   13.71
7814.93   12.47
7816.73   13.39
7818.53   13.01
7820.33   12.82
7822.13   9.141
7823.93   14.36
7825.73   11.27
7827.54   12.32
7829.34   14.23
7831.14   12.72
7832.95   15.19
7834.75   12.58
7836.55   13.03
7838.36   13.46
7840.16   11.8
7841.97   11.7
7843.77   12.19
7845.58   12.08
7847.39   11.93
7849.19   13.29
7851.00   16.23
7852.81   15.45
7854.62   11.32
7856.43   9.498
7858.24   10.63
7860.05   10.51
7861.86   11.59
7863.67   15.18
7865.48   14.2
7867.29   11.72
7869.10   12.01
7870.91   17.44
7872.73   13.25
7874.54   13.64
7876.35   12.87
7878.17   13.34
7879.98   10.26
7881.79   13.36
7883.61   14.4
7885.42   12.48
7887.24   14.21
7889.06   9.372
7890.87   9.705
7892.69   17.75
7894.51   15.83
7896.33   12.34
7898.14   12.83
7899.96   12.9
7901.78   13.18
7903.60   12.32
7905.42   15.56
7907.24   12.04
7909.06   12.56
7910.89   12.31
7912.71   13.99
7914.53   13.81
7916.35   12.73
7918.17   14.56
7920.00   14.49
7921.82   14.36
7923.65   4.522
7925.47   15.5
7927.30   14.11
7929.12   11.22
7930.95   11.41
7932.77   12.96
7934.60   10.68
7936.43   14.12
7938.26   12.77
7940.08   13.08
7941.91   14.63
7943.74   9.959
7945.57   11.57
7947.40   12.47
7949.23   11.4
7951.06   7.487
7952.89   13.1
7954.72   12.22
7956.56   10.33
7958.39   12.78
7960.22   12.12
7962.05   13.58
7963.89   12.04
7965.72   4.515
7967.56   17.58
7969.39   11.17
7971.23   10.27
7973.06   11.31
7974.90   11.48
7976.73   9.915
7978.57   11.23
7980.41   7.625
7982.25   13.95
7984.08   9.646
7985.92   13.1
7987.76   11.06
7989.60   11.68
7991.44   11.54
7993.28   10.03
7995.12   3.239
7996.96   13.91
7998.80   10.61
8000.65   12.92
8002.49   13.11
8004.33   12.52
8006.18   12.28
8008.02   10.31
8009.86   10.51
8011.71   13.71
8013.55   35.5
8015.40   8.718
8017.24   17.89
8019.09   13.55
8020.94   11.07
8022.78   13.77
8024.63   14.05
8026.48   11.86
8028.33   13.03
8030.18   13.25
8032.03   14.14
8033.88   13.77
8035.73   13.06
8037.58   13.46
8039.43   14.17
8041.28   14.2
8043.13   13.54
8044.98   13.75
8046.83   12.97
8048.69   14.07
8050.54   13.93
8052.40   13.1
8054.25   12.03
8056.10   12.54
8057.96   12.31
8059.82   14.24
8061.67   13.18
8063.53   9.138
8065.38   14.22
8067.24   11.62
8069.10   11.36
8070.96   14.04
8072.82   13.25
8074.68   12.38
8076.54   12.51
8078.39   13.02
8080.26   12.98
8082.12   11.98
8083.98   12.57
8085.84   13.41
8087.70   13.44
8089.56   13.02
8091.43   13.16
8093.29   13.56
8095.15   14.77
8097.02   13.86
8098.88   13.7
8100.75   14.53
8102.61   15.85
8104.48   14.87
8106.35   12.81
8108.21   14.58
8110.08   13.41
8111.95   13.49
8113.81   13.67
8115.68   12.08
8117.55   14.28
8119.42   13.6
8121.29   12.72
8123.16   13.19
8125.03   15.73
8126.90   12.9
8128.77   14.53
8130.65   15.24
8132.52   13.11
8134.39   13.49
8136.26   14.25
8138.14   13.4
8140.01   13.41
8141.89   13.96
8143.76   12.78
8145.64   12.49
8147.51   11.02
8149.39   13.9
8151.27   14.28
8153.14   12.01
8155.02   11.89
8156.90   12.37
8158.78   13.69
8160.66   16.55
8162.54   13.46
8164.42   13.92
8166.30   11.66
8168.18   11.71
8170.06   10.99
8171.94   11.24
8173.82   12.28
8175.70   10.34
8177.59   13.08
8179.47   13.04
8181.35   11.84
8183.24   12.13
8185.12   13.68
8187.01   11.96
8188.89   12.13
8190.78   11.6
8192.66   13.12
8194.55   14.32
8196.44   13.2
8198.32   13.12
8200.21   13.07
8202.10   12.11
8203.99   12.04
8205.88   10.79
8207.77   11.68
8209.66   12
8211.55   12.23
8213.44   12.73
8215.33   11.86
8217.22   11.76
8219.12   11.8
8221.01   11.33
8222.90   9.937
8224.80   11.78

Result -0.02 mag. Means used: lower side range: 11.6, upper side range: 13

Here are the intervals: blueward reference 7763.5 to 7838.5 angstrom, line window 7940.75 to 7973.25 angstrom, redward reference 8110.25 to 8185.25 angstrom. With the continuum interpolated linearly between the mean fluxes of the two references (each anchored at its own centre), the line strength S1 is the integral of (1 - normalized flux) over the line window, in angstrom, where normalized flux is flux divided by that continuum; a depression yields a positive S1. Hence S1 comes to 3.1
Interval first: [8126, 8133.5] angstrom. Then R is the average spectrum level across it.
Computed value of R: 13.9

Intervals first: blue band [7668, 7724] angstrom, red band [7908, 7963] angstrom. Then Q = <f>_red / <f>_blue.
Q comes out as 1.11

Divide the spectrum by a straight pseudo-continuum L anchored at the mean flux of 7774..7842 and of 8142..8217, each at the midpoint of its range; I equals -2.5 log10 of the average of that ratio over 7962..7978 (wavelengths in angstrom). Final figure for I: 0.130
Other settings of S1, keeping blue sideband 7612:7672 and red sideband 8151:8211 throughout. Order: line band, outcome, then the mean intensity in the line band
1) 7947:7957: 0.98 angstrom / 11.1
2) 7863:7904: -3.17 angstrom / 13.2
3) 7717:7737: 1.55 angstrom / 11.2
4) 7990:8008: 1.86 angstrom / 11.1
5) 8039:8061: -1.71 angstrom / 13.4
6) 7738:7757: 0.35 angstrom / 12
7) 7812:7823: -0.22 angstrom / 12.5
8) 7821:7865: -1.17 angstrom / 12.6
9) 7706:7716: 1.92 angstrom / 9.83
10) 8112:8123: -0.72 angstrom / 13.3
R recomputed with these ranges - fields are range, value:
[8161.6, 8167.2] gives 13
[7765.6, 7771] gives 11.1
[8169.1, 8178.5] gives 11.6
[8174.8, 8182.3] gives 12.1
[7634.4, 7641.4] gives 11.8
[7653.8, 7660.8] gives 12.6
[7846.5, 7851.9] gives 13.8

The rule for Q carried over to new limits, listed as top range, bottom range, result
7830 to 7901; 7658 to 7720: 1.13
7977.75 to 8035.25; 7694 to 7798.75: 1.10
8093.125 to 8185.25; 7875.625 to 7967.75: 1.06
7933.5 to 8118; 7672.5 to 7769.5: 1.12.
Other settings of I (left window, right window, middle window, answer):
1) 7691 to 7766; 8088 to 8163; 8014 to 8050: -0.050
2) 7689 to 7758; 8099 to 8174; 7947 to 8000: 0.136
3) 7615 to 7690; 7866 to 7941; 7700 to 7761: 0.113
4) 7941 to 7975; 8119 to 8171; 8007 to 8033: -0.183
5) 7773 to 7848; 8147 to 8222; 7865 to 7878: -0.078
